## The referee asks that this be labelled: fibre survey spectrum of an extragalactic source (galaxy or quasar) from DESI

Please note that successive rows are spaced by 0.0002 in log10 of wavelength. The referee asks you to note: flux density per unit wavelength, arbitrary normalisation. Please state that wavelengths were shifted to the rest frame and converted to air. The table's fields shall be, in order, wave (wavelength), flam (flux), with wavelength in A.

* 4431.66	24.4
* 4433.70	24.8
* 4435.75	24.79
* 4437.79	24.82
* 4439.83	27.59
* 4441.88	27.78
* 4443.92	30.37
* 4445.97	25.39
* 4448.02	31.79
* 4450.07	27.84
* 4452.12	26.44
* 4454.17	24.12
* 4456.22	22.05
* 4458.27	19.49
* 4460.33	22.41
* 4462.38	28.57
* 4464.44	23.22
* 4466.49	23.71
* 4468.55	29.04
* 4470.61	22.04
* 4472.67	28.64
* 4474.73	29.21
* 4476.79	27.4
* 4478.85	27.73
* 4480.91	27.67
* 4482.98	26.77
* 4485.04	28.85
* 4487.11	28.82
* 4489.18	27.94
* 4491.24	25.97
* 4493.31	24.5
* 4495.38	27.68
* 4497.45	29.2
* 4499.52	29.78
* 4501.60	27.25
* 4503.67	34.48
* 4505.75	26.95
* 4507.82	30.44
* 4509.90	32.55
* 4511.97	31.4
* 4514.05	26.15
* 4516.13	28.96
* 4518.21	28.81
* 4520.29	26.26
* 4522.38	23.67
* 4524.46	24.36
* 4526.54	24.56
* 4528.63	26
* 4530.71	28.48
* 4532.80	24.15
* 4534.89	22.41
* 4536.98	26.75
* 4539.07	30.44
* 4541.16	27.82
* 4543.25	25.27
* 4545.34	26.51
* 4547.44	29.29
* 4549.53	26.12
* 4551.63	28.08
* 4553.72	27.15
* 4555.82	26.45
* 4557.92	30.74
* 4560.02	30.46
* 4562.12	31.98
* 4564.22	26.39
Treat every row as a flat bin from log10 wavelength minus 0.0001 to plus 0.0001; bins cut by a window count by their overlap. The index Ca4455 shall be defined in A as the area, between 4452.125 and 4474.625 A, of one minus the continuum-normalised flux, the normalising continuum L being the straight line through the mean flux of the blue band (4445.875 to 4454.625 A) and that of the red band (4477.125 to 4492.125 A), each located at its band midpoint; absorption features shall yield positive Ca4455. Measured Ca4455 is 2.4 A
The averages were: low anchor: 27.5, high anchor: 27.7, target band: 24.6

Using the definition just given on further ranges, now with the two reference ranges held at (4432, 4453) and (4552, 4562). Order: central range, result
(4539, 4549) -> 0.4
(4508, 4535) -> 1.3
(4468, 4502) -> 0.3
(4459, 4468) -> 0.9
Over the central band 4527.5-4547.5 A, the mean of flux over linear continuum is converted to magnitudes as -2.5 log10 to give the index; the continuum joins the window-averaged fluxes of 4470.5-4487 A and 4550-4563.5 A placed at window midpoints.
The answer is 0.08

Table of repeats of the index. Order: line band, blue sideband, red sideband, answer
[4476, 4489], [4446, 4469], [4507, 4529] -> -0.07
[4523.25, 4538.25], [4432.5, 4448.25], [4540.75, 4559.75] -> 0.09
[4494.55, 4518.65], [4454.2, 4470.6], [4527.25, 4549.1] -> -0.16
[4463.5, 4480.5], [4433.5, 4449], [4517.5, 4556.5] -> 0.02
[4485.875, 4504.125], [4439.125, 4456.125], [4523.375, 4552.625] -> -0.05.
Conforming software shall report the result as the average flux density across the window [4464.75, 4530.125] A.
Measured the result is 27.6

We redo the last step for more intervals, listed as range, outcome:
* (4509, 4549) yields 27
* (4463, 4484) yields 26.6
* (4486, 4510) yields 28.6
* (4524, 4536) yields 25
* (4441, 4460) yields 26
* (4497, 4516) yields 29.8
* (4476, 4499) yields 27.6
